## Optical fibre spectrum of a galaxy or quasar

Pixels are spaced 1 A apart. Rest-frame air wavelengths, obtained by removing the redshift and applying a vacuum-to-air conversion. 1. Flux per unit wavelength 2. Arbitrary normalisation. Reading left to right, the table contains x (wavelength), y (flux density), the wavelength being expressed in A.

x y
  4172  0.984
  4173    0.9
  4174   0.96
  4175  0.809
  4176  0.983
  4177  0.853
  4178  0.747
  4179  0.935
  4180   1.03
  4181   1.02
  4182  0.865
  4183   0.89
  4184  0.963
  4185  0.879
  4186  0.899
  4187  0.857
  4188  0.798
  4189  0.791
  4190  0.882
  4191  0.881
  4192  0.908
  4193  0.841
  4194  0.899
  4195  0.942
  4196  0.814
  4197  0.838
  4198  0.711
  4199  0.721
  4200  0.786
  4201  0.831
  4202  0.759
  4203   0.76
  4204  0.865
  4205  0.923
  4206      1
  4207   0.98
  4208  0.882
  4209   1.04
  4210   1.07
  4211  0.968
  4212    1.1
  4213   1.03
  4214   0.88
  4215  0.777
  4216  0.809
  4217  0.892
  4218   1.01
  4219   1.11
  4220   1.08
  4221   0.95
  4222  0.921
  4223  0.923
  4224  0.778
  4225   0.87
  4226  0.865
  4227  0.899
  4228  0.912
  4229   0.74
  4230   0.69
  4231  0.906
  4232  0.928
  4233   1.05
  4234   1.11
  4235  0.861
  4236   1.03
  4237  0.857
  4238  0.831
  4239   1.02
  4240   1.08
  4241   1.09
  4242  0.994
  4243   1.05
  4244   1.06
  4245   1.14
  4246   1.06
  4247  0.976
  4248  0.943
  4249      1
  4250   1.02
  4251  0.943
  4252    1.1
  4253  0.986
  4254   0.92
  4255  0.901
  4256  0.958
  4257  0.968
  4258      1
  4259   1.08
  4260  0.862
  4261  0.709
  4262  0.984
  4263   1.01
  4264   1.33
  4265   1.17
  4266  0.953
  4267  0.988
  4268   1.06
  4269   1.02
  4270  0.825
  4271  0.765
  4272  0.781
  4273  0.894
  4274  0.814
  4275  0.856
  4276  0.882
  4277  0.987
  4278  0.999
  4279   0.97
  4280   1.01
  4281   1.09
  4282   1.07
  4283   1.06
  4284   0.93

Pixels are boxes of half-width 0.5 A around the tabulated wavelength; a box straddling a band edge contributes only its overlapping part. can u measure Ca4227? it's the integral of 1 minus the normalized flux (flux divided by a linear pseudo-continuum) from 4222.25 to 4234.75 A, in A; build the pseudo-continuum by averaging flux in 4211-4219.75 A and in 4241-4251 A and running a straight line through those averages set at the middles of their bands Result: 1.2 A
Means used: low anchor 0.956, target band 0.889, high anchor 1.03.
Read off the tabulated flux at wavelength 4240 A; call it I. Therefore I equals 1.08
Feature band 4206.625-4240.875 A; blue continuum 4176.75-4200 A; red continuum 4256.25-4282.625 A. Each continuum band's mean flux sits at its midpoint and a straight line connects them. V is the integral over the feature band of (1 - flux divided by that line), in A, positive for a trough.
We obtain -1.1 A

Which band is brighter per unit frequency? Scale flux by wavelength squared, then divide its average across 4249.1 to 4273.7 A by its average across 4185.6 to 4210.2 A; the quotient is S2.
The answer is 1.2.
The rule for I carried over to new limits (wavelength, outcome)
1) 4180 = 1.03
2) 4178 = 0.747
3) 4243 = 1.05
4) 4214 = 0.88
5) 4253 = 0.986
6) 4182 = 0.865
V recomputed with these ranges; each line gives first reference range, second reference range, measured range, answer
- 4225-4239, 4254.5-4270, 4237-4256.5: -1.1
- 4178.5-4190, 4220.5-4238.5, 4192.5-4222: -0.2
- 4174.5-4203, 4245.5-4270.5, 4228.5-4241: 0.2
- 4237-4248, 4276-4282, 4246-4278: 1.6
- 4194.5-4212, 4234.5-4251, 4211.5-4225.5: -0.2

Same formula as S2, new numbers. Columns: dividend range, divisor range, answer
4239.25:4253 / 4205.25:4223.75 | 1.09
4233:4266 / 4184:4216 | 1.16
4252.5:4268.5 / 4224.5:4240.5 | 1.10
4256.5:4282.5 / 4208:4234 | 1.06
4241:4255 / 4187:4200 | 1.25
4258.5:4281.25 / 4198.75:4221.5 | 1.06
